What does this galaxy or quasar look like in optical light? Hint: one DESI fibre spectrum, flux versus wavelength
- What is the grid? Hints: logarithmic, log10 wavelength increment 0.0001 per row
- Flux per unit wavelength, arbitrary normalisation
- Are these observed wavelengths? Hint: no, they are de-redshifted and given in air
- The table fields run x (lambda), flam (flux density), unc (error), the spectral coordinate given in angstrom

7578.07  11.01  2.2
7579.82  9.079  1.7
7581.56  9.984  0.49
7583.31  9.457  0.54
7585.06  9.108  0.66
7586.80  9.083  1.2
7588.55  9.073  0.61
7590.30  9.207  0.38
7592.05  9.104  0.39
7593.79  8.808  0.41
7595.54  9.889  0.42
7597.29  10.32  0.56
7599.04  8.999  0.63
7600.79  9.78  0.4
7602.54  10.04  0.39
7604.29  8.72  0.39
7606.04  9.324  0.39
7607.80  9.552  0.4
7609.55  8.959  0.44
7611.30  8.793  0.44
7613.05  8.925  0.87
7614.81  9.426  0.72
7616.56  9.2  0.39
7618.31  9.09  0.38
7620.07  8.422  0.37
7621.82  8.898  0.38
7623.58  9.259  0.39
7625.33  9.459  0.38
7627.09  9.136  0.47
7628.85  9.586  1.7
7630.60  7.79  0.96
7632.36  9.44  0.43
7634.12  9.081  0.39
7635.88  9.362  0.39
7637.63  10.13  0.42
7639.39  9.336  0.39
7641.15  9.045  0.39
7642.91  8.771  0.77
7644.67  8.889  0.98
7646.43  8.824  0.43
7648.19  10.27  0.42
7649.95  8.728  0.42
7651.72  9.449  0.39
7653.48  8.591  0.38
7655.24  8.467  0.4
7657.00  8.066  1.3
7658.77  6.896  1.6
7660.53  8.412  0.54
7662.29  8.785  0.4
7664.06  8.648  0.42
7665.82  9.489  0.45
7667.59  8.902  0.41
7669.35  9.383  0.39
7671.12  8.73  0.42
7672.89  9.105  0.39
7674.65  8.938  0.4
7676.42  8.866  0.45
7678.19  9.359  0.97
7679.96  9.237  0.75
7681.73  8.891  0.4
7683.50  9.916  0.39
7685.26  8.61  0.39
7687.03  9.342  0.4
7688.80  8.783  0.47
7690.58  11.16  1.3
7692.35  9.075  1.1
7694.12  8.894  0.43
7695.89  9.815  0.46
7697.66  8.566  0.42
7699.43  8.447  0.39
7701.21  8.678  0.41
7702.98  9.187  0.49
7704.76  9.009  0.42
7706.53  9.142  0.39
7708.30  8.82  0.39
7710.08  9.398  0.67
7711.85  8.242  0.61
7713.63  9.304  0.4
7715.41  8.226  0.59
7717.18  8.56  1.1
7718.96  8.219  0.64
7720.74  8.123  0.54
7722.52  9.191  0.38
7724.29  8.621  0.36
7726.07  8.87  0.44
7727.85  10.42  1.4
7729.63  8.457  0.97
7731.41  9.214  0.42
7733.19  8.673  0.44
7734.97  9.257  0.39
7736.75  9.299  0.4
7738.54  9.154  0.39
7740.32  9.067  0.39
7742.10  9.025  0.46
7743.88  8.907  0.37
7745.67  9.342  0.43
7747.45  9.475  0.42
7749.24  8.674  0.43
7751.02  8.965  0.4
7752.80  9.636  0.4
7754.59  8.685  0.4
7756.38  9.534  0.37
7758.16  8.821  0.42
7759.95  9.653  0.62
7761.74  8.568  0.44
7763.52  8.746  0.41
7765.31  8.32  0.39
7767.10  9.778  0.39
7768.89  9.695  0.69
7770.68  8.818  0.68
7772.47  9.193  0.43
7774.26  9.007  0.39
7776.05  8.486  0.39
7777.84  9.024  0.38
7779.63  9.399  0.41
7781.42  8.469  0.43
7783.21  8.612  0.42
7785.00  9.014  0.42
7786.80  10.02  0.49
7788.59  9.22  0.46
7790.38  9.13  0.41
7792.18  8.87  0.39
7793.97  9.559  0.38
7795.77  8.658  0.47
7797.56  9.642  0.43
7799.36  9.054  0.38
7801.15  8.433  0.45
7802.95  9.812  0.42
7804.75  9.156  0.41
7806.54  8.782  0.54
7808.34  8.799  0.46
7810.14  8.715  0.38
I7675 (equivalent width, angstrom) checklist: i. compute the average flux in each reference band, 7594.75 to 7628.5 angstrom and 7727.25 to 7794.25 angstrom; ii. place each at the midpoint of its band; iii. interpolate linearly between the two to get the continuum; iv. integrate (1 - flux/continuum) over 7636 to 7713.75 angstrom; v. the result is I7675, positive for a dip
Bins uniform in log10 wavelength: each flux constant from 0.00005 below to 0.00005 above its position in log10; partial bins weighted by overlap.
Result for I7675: 1.6 angstrom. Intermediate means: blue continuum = 9.27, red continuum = 9.1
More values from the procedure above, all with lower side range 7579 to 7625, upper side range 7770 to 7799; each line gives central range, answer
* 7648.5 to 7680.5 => 1.4 angstrom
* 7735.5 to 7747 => 0.0 angstrom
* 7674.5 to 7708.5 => 0.1 angstrom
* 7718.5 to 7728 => 0.3 angstrom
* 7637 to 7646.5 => 0.0 angstrom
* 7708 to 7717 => 0.4 angstrom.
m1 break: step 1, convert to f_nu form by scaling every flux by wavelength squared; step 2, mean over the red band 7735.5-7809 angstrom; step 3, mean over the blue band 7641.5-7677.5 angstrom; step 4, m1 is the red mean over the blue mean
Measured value 1.1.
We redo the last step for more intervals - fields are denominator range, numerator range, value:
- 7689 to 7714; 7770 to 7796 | 1.01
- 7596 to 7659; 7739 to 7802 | 1.03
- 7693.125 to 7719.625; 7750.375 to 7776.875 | 1.04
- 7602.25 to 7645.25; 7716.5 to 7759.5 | 1.02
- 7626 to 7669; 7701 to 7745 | 1.02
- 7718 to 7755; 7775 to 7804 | 1.02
